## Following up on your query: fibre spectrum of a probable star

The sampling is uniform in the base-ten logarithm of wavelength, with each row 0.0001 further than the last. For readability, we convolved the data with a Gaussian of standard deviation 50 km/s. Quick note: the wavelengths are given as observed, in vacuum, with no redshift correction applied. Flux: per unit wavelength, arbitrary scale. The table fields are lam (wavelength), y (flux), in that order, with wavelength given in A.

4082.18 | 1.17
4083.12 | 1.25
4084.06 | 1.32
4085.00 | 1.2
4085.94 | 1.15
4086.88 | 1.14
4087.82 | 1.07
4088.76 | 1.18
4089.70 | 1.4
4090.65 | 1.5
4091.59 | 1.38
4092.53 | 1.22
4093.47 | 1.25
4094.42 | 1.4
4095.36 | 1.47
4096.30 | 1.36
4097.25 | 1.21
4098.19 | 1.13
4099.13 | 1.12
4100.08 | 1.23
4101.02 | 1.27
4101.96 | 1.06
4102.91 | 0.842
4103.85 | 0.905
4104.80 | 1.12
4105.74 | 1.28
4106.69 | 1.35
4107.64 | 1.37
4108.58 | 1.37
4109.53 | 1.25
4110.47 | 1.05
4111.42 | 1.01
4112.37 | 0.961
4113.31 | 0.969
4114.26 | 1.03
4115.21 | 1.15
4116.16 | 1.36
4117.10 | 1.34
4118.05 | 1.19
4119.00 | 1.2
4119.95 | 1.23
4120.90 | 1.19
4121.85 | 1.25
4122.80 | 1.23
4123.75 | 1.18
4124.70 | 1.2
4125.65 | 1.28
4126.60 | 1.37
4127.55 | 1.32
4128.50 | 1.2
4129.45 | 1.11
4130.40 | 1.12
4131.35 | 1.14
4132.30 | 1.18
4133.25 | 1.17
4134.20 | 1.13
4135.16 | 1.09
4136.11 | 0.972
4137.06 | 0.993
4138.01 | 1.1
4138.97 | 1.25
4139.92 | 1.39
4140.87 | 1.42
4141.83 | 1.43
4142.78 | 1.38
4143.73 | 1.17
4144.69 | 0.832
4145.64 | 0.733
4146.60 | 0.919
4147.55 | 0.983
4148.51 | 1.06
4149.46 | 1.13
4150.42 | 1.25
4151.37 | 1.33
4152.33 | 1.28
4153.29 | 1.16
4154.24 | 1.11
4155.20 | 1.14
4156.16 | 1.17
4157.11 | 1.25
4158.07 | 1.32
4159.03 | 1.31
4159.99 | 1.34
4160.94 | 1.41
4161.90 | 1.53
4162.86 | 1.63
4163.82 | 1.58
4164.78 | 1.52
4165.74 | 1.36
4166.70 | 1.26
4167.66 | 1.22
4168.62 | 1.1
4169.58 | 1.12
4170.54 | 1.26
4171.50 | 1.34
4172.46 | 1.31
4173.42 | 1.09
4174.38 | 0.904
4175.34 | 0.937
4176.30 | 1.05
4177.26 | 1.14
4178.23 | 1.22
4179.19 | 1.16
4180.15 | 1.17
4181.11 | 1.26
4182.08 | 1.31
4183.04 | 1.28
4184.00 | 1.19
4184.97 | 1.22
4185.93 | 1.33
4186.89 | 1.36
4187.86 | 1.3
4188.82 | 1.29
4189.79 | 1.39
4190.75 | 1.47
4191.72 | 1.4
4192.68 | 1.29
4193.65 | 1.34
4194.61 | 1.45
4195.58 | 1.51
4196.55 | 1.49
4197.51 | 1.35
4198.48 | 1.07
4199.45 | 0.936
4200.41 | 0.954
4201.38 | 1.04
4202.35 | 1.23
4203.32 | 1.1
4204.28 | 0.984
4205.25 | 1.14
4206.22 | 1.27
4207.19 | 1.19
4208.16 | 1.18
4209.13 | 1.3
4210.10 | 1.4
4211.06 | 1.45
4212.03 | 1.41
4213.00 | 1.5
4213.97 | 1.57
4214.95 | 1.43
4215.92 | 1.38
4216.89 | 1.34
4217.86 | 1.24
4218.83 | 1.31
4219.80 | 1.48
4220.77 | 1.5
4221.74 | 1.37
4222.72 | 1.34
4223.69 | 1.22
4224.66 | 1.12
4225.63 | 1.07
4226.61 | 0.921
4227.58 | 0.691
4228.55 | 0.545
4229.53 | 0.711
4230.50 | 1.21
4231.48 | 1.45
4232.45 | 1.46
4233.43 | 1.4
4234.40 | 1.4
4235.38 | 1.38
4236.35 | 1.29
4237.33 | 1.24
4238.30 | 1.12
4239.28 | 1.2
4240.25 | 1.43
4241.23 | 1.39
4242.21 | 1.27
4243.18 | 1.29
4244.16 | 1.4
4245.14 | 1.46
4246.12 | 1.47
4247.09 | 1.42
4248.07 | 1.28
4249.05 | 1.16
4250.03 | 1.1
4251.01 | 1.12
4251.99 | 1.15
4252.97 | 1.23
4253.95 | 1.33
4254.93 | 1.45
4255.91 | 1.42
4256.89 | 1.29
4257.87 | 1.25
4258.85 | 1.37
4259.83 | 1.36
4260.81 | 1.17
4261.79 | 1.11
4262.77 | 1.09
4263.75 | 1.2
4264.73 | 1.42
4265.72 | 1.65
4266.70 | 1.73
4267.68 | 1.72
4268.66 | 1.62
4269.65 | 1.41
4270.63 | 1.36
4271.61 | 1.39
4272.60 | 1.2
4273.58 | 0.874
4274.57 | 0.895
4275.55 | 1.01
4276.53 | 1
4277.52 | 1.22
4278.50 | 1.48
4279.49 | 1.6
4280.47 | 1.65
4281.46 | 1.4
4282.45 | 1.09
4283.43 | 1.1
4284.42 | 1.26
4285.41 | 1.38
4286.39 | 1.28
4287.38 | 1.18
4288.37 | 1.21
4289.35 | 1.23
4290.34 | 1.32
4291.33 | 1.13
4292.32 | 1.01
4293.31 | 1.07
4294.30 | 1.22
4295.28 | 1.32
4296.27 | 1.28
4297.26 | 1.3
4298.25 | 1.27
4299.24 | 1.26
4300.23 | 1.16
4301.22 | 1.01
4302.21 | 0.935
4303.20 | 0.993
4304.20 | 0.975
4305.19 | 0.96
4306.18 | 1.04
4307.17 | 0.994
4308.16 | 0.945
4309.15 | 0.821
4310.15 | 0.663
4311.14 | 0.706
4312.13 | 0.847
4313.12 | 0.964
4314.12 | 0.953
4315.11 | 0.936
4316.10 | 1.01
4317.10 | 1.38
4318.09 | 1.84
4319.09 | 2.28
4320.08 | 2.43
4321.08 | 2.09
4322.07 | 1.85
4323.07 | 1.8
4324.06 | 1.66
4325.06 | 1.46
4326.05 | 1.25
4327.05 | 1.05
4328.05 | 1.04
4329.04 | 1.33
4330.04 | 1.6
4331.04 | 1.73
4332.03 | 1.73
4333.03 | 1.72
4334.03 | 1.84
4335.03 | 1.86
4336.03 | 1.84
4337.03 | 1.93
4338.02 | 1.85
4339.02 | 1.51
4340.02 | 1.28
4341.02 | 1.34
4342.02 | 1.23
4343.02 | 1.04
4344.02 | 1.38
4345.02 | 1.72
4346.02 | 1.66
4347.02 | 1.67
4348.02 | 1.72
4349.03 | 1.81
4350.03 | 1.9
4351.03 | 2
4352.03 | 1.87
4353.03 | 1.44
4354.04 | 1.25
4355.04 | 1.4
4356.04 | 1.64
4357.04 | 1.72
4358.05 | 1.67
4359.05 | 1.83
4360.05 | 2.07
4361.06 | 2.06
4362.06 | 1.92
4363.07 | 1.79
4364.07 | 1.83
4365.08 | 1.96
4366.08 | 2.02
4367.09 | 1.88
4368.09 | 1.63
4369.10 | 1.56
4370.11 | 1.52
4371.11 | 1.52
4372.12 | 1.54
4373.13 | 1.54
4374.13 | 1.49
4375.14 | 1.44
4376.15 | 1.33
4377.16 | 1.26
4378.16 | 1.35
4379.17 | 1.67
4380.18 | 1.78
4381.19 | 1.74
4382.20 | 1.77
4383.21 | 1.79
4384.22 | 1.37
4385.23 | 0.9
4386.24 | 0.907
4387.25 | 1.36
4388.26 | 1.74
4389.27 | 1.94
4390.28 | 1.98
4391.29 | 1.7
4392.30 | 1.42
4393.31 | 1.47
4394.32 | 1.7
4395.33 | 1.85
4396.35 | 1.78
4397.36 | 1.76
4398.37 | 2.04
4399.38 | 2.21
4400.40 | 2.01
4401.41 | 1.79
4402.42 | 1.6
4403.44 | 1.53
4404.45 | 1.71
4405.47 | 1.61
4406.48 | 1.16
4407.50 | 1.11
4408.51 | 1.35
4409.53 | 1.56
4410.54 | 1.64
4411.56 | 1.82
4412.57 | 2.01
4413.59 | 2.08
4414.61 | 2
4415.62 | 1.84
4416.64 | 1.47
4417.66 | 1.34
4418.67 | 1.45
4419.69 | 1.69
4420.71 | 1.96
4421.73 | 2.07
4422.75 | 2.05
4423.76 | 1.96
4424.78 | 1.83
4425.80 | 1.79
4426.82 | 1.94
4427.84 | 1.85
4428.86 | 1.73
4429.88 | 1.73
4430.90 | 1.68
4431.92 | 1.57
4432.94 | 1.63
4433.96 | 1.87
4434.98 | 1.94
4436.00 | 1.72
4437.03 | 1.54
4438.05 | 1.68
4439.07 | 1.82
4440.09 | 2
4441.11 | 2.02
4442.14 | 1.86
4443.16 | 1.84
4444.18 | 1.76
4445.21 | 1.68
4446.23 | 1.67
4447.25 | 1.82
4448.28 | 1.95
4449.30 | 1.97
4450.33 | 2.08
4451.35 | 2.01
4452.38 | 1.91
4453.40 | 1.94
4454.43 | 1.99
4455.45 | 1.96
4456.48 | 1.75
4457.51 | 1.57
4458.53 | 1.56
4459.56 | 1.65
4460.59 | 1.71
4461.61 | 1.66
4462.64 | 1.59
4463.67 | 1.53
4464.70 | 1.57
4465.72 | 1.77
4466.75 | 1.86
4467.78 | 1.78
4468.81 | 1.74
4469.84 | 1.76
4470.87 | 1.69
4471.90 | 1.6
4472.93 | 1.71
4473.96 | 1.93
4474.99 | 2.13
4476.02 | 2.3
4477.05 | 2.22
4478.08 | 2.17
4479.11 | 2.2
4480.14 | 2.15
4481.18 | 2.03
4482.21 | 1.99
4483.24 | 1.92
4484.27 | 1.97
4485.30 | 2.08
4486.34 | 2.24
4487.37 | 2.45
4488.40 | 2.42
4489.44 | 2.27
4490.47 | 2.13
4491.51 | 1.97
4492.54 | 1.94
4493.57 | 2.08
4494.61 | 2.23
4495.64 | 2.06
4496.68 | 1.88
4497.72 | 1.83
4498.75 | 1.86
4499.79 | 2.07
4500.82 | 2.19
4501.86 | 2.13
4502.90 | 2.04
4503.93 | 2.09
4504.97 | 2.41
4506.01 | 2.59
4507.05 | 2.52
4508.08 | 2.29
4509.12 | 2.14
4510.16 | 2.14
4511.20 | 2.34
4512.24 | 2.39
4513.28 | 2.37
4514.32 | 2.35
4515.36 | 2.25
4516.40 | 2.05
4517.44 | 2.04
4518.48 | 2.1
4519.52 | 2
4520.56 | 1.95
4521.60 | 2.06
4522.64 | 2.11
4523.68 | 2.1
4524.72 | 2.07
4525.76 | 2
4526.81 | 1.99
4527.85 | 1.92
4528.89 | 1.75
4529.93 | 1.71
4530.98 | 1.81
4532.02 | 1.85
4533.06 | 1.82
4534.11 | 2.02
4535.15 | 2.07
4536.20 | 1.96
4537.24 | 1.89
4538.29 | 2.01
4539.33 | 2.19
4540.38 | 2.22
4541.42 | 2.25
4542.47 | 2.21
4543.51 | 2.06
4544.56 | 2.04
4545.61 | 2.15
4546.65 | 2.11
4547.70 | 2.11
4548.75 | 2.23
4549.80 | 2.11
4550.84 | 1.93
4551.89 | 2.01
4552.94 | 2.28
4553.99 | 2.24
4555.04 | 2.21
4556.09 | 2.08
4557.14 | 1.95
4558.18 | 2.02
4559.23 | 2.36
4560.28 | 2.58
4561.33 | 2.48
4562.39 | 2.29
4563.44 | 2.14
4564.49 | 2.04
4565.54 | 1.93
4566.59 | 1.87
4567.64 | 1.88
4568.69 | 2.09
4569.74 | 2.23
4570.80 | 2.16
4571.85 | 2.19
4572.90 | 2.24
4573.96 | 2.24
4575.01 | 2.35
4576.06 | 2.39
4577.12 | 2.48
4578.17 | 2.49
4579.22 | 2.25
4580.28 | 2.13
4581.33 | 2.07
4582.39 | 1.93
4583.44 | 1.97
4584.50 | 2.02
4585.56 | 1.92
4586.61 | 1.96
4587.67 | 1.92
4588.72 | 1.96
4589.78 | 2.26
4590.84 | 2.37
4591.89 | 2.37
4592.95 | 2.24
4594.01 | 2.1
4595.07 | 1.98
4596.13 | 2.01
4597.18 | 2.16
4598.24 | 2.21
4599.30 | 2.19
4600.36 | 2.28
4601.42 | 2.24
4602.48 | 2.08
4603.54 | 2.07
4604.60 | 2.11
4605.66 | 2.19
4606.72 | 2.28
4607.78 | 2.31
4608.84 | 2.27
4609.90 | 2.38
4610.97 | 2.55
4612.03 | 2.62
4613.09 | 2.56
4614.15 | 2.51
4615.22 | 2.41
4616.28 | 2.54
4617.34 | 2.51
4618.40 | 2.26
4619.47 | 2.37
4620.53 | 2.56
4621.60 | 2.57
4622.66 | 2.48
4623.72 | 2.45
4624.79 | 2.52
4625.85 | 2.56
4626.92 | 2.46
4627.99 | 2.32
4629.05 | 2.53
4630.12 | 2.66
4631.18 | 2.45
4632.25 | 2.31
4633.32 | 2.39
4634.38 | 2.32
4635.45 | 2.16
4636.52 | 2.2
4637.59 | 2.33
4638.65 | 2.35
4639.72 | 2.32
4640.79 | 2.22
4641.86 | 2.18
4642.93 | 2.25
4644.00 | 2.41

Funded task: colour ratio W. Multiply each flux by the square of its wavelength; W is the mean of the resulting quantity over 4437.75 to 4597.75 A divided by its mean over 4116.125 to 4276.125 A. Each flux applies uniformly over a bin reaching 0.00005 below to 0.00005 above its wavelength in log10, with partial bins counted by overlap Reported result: 1.90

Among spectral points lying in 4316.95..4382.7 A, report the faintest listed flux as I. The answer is 1.04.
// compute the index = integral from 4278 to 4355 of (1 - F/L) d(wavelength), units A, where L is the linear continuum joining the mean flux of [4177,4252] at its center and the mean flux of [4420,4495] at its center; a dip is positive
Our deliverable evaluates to 7.5 A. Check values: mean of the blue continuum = 1.26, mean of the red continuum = 1.89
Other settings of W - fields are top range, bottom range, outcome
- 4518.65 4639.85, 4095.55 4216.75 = 2.18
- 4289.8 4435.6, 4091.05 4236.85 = 1.40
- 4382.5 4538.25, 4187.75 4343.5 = 1.59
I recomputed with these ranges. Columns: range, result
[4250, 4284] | 0.874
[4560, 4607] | 1.87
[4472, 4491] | 1.71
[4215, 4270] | 0.545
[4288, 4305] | 0.935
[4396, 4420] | 1.11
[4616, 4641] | 2.16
